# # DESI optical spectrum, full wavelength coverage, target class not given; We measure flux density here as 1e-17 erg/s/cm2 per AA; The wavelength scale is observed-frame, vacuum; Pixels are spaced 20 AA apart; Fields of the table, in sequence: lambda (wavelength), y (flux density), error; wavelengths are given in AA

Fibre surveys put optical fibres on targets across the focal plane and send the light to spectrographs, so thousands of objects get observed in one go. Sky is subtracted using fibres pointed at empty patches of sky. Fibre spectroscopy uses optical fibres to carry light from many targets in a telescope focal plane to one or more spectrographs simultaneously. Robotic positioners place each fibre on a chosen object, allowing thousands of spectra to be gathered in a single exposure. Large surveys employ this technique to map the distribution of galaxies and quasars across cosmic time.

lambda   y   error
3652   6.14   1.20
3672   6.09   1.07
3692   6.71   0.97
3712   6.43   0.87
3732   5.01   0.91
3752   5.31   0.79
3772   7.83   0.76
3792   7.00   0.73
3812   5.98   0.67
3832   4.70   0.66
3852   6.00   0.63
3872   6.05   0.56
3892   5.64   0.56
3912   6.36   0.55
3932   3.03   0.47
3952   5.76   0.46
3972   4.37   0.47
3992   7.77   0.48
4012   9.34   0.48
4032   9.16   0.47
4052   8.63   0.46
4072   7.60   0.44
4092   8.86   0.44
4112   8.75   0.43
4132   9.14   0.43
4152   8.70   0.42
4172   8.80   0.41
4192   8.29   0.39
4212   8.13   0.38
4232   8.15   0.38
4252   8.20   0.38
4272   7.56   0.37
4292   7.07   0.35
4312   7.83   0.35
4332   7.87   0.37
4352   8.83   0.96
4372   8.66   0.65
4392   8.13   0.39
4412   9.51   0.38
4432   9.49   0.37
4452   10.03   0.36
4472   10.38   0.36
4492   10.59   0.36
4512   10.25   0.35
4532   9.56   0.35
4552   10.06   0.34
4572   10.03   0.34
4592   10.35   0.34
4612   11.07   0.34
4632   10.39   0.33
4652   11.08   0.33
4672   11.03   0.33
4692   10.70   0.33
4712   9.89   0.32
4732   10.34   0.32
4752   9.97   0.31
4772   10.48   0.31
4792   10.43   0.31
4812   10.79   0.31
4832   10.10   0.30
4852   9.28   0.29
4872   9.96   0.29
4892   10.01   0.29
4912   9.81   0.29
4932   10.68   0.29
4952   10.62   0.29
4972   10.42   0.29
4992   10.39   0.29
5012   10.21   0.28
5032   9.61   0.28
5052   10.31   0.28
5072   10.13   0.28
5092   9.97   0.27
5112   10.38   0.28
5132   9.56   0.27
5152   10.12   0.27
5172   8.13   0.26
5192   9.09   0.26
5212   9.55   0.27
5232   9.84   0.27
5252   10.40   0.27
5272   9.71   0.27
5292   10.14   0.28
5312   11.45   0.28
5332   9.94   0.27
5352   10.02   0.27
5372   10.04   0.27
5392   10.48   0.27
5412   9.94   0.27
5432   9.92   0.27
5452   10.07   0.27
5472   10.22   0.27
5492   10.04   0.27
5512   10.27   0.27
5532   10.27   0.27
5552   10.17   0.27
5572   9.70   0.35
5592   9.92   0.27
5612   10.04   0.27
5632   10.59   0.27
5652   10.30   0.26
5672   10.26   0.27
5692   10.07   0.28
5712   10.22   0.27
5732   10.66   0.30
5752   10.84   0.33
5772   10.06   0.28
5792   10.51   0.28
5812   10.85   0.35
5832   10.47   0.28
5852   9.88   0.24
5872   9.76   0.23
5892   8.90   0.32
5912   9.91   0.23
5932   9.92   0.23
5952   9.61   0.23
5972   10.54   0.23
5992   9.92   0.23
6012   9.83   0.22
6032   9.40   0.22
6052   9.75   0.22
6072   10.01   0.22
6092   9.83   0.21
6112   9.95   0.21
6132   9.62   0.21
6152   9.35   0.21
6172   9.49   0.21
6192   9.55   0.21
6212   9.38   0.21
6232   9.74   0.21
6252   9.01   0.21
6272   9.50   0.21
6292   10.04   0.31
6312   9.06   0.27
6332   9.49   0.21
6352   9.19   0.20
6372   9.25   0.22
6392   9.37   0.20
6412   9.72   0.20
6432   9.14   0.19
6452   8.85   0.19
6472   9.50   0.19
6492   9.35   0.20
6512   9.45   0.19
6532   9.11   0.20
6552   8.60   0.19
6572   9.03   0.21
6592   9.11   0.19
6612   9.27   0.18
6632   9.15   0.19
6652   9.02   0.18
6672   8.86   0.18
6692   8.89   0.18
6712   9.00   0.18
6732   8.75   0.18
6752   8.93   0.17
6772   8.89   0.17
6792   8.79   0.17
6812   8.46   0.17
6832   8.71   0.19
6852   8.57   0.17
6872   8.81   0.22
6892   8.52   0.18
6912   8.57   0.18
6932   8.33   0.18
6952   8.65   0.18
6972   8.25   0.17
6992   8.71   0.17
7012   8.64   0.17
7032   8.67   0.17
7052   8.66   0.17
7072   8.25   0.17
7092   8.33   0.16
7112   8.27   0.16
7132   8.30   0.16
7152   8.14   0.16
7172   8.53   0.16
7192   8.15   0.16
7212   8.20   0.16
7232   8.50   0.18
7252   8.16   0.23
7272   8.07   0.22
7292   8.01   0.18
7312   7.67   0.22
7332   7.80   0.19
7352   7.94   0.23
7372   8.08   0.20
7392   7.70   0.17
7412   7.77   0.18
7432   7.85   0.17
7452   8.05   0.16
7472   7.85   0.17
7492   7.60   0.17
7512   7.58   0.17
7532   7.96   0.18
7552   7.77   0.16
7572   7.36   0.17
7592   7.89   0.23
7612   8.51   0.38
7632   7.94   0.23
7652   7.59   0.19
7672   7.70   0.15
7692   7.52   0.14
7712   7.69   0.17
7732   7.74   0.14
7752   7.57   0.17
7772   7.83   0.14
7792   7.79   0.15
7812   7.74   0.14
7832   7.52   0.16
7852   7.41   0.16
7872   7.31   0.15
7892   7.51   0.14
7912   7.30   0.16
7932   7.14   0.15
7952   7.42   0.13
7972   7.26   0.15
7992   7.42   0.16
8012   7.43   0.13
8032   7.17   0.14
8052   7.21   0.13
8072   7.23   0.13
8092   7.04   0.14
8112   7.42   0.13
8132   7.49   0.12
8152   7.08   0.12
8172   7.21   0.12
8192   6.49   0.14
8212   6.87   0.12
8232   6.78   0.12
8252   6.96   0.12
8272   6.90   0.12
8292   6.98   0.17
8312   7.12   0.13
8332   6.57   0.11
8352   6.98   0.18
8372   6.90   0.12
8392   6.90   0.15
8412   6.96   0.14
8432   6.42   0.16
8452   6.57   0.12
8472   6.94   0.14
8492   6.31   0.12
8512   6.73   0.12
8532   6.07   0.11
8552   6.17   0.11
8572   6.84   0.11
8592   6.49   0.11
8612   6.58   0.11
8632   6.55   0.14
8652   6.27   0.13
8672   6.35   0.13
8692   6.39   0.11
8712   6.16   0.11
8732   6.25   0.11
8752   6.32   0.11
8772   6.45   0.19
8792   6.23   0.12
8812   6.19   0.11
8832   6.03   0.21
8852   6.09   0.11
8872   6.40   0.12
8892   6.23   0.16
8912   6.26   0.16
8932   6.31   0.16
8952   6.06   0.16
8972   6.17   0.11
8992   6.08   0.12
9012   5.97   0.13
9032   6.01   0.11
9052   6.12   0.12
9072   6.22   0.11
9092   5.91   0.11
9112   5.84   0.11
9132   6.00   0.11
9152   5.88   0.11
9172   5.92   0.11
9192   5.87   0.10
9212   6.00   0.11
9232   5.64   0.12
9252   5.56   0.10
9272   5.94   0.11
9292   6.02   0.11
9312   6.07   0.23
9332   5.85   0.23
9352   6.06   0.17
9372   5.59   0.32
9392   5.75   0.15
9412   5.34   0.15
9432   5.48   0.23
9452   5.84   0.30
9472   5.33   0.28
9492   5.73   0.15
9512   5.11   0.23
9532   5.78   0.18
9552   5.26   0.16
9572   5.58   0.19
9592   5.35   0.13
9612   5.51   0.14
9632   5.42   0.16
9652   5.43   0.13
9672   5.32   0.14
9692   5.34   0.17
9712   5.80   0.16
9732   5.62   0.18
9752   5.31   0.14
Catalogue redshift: 0.000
